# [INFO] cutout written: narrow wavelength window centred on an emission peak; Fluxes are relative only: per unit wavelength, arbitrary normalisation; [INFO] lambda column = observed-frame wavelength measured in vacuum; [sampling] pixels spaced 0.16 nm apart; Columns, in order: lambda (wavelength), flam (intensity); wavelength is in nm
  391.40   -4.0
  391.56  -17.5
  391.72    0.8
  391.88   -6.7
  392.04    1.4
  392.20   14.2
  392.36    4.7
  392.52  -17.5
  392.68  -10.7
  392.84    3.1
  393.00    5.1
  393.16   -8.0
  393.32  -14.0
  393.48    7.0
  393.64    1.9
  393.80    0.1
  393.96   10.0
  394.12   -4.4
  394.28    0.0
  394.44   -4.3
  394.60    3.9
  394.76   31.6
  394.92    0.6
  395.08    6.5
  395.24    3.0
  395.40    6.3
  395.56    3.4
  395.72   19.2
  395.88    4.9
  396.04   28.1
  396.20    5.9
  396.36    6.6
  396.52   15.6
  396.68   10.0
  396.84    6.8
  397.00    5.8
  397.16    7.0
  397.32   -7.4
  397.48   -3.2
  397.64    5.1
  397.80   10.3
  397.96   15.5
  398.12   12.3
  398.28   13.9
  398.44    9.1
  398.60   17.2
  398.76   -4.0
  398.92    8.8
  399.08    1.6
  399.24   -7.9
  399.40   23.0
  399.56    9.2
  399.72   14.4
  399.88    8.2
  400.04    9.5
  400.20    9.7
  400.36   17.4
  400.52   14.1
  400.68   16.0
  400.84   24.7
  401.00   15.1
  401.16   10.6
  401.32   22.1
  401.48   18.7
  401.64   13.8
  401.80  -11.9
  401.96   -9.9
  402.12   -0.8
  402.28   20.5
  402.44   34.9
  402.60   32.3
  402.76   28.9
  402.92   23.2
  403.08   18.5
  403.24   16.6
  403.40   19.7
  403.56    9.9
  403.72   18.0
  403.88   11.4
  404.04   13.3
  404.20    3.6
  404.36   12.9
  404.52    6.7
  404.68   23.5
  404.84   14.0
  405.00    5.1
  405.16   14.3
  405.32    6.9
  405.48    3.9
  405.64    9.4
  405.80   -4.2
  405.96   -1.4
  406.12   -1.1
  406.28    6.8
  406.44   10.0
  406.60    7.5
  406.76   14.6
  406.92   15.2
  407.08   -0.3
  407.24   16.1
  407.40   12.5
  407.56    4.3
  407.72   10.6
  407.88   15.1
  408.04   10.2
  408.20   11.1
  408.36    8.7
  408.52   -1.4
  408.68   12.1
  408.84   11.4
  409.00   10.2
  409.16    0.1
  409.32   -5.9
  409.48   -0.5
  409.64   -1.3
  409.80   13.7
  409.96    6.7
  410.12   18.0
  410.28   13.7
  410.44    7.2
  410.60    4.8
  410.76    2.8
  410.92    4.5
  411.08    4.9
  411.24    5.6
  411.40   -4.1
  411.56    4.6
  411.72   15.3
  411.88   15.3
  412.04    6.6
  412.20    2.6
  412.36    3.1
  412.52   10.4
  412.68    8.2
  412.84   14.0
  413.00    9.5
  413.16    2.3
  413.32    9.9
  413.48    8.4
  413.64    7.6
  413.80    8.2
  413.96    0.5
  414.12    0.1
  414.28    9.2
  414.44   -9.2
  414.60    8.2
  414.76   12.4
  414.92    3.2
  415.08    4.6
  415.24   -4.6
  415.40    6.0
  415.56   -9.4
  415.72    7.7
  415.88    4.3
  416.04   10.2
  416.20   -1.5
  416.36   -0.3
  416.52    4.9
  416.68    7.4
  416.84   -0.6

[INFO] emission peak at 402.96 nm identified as Ly-alpha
